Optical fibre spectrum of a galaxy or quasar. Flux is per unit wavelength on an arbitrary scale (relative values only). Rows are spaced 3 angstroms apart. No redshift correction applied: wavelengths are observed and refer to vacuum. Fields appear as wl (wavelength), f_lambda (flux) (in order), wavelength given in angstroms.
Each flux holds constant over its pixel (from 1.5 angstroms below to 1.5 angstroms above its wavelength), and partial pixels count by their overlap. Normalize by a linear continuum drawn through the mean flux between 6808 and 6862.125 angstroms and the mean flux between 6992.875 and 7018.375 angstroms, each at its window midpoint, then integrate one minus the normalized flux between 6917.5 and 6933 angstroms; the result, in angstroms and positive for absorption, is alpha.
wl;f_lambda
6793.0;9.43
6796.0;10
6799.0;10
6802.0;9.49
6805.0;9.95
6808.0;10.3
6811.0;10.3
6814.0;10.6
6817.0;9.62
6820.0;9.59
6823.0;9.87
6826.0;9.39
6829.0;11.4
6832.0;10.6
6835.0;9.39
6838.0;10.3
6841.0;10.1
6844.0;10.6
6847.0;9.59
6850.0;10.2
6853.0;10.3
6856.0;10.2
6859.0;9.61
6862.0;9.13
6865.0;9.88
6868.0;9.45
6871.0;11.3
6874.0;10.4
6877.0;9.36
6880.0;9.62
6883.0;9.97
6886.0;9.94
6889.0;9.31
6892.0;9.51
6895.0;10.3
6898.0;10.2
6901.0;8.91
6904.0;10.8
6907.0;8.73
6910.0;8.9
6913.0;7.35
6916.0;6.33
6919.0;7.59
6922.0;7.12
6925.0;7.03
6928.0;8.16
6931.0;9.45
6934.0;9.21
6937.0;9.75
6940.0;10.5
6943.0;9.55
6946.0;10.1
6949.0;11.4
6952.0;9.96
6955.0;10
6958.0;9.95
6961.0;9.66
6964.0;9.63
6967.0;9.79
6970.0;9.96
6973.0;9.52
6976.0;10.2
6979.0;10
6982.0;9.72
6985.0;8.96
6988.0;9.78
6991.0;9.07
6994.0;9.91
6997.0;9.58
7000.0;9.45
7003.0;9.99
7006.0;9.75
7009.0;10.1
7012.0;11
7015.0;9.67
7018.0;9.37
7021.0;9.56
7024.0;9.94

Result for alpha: 3.2 angstroms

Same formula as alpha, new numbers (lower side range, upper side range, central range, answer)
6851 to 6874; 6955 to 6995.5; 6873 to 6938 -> 6.1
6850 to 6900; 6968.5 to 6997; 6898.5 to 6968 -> 4.6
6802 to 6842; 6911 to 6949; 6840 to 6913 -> -3.5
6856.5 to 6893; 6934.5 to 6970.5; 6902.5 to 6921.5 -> 3.2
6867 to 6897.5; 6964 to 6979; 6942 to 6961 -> -0.5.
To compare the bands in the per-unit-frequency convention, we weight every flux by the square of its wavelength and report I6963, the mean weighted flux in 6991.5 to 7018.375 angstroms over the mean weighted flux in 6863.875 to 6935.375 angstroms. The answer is 1.12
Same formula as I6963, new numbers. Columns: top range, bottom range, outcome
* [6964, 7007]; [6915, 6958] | 1.08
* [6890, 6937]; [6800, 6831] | 0.89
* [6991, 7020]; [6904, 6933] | 1.25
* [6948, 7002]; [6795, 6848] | 1.02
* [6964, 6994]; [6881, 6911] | 1.03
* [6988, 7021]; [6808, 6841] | 1.02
